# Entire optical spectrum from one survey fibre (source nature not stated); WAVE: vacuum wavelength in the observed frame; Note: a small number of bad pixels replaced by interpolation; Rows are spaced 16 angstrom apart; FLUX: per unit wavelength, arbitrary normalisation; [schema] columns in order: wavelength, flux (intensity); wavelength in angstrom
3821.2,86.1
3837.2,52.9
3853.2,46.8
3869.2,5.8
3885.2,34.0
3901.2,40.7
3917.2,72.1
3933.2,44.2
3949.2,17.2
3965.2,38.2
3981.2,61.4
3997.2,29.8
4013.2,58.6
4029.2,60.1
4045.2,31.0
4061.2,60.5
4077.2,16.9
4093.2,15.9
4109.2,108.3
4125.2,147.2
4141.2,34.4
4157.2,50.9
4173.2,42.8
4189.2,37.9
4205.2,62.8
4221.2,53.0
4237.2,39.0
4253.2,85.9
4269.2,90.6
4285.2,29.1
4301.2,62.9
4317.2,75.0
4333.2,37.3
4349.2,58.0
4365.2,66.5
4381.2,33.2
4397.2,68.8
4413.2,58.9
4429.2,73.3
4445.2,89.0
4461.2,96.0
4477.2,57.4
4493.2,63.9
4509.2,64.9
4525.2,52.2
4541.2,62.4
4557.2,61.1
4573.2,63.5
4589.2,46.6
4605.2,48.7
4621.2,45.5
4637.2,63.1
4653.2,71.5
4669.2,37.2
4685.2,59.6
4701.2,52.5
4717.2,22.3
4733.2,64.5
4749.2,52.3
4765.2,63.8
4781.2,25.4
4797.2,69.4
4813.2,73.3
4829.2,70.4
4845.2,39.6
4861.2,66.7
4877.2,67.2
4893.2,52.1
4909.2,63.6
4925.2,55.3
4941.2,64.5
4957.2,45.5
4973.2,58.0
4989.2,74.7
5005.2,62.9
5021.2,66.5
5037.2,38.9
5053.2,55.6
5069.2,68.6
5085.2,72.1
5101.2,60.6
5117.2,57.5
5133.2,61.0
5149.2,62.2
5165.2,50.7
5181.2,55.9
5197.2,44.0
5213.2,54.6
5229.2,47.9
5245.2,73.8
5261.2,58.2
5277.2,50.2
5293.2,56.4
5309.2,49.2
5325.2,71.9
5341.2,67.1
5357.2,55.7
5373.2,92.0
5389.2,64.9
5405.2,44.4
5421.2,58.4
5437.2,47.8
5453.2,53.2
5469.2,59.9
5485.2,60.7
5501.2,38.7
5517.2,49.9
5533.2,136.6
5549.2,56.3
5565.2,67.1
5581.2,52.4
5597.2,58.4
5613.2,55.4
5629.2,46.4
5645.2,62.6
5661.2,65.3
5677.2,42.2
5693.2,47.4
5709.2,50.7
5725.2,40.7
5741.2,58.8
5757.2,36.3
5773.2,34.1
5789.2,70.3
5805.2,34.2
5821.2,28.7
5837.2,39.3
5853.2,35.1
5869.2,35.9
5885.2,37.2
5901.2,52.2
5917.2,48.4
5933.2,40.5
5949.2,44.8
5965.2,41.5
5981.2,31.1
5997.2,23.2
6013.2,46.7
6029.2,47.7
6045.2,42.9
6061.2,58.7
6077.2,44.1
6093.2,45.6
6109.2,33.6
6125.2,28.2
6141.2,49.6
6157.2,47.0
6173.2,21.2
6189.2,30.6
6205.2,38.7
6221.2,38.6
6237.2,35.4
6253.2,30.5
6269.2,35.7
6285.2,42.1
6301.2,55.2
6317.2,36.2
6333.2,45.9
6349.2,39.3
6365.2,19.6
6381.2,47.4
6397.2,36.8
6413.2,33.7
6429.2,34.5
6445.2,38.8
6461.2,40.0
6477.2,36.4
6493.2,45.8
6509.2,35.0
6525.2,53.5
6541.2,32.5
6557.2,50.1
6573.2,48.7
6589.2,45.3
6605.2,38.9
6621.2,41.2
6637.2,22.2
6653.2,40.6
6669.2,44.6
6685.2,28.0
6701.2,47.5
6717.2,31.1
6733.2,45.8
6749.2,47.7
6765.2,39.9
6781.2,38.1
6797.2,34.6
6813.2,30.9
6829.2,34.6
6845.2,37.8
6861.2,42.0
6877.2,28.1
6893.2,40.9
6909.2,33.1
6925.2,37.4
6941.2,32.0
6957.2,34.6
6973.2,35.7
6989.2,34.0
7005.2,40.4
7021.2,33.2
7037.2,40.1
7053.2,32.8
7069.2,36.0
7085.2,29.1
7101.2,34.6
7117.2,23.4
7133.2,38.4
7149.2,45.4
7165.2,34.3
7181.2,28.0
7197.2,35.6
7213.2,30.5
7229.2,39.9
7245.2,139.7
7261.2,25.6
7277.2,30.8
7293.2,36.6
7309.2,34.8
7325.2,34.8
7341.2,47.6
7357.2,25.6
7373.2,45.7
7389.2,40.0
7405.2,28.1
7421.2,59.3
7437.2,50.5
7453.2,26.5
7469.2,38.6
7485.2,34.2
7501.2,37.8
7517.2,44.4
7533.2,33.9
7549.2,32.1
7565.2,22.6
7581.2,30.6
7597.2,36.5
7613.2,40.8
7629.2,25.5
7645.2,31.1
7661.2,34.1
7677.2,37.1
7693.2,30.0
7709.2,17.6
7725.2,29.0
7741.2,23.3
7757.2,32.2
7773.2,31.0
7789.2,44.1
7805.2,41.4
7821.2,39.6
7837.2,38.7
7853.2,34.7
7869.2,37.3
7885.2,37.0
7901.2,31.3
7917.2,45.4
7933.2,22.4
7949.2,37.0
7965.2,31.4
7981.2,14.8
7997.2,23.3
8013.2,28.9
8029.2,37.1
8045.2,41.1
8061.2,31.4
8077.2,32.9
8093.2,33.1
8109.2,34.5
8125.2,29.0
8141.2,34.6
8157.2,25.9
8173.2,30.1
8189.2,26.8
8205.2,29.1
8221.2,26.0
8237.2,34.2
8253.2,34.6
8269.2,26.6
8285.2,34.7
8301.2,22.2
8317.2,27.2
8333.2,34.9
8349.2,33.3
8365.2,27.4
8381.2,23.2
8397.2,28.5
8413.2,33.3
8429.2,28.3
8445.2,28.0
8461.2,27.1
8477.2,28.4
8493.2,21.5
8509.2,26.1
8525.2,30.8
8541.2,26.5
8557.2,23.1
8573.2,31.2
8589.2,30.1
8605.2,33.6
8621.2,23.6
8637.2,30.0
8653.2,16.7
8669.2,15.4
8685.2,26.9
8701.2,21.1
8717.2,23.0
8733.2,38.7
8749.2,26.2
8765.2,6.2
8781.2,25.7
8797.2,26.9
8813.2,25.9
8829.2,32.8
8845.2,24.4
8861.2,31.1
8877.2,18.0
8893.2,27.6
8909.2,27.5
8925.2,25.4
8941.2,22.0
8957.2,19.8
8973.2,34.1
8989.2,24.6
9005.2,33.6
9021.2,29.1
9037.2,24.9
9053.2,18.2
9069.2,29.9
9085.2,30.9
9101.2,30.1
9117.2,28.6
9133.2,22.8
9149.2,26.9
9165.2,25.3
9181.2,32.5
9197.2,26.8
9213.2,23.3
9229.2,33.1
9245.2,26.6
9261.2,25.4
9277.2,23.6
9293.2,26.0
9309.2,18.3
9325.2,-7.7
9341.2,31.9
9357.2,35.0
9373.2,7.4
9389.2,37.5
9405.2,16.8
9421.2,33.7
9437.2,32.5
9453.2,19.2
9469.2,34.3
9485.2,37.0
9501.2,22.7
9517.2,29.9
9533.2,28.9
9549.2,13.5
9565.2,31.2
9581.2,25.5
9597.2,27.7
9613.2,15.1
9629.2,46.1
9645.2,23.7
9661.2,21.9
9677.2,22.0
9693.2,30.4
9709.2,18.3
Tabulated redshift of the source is 0.104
